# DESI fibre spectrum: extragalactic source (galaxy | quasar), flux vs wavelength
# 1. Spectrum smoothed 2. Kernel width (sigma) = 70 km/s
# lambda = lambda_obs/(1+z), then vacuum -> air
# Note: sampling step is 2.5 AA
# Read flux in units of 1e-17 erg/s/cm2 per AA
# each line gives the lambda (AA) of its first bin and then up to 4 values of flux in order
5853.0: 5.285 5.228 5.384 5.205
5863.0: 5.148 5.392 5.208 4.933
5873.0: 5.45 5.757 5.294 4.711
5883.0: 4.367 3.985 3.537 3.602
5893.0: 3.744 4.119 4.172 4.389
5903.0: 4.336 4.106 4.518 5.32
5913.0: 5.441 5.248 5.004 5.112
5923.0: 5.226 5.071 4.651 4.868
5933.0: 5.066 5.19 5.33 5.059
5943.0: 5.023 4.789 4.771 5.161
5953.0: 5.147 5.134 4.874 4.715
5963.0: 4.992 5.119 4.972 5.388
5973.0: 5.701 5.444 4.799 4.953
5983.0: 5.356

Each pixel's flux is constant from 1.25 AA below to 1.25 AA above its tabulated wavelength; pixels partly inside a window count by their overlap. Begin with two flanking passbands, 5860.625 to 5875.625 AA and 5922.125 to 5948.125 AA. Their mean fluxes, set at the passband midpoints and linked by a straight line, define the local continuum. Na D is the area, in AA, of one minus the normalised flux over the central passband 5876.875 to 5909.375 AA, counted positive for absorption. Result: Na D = 6.0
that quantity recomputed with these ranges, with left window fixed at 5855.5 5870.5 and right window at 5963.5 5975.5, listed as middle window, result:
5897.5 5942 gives 3.0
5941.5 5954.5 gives 0.7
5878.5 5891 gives 2.6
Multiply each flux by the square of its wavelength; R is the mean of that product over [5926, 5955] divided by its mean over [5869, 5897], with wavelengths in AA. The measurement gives 1.13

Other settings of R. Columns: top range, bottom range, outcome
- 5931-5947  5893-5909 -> 1.21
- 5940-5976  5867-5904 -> 1.16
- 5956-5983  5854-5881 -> 1.01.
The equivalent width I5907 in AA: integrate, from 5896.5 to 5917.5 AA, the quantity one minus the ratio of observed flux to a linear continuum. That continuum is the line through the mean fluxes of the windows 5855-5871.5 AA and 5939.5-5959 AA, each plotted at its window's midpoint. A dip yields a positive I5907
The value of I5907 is 1.7 AA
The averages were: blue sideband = 5.22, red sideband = 5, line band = 4.7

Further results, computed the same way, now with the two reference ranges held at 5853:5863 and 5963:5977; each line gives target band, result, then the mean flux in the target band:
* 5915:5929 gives 0.6 AA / 5.05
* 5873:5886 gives 0.8 AA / 4.93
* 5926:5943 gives 0.8 AA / 5.03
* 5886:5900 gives 3.7 AA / 3.87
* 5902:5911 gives 1.3 AA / 4.51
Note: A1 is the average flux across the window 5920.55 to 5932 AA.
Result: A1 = 4.97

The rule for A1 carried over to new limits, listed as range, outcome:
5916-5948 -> 5.03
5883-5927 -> 4.52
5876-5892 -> 4.31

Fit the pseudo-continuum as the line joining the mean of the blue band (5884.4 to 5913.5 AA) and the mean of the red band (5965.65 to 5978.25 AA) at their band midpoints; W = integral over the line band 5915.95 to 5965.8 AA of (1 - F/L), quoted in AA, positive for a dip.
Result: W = -1.9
